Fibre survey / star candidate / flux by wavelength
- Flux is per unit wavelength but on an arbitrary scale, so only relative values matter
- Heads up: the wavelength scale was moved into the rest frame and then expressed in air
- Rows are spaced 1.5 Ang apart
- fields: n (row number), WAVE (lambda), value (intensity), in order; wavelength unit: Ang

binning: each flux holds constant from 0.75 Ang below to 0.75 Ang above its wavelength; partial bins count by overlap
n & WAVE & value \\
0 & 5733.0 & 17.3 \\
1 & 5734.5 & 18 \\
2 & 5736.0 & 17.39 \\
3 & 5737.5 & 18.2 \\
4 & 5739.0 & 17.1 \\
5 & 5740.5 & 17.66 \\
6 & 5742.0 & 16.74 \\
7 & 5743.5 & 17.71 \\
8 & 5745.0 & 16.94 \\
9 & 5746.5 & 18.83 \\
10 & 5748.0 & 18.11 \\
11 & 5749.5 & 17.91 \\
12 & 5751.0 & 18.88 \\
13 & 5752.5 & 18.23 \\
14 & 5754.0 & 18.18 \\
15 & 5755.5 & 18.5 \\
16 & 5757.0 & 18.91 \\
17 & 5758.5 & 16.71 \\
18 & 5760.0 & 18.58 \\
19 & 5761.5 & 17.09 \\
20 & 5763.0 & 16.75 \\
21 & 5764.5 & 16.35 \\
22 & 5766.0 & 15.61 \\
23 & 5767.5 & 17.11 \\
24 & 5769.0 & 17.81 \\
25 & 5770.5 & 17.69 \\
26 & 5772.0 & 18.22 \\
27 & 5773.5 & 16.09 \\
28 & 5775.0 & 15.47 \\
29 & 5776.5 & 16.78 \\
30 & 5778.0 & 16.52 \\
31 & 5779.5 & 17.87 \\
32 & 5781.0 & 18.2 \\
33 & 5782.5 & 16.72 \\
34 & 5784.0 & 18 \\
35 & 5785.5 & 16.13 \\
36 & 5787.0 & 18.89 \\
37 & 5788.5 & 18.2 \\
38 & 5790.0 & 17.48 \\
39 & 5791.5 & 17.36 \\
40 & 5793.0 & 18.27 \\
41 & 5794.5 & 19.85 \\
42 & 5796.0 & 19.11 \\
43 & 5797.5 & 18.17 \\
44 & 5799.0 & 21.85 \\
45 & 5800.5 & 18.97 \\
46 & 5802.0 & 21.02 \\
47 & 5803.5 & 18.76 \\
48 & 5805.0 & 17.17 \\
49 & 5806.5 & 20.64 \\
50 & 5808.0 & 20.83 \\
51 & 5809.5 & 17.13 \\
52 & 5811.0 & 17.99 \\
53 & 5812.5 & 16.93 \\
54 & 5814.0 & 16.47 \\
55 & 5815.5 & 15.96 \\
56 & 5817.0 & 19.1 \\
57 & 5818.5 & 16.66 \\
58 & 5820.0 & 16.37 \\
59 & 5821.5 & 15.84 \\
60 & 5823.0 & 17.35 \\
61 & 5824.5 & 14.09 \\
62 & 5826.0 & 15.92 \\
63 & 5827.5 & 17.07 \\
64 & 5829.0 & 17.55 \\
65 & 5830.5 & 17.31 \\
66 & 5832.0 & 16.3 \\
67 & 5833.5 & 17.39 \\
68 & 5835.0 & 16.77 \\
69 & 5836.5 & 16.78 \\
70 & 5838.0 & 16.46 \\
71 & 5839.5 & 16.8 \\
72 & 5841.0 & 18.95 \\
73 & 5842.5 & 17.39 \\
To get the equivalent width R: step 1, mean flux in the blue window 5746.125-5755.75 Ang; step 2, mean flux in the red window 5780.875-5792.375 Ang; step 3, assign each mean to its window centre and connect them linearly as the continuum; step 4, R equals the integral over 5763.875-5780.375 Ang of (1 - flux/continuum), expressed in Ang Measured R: 0.9 Ang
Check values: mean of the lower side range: 18.4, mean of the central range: 16.9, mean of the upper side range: 17.6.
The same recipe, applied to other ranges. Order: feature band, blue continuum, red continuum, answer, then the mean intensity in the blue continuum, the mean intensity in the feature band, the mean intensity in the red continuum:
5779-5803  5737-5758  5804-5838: -1.41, 18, 18.5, 17.2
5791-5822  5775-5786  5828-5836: -2.30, 17.1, 18.3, 17.1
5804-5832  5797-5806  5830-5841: 1.52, 19.4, 17.2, 17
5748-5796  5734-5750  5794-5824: 0.93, 17.7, 17.6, 18.3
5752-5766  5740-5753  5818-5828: 0.02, 17.9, 17.6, 16.2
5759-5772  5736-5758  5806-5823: 0.49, 18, 17.2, 17.6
